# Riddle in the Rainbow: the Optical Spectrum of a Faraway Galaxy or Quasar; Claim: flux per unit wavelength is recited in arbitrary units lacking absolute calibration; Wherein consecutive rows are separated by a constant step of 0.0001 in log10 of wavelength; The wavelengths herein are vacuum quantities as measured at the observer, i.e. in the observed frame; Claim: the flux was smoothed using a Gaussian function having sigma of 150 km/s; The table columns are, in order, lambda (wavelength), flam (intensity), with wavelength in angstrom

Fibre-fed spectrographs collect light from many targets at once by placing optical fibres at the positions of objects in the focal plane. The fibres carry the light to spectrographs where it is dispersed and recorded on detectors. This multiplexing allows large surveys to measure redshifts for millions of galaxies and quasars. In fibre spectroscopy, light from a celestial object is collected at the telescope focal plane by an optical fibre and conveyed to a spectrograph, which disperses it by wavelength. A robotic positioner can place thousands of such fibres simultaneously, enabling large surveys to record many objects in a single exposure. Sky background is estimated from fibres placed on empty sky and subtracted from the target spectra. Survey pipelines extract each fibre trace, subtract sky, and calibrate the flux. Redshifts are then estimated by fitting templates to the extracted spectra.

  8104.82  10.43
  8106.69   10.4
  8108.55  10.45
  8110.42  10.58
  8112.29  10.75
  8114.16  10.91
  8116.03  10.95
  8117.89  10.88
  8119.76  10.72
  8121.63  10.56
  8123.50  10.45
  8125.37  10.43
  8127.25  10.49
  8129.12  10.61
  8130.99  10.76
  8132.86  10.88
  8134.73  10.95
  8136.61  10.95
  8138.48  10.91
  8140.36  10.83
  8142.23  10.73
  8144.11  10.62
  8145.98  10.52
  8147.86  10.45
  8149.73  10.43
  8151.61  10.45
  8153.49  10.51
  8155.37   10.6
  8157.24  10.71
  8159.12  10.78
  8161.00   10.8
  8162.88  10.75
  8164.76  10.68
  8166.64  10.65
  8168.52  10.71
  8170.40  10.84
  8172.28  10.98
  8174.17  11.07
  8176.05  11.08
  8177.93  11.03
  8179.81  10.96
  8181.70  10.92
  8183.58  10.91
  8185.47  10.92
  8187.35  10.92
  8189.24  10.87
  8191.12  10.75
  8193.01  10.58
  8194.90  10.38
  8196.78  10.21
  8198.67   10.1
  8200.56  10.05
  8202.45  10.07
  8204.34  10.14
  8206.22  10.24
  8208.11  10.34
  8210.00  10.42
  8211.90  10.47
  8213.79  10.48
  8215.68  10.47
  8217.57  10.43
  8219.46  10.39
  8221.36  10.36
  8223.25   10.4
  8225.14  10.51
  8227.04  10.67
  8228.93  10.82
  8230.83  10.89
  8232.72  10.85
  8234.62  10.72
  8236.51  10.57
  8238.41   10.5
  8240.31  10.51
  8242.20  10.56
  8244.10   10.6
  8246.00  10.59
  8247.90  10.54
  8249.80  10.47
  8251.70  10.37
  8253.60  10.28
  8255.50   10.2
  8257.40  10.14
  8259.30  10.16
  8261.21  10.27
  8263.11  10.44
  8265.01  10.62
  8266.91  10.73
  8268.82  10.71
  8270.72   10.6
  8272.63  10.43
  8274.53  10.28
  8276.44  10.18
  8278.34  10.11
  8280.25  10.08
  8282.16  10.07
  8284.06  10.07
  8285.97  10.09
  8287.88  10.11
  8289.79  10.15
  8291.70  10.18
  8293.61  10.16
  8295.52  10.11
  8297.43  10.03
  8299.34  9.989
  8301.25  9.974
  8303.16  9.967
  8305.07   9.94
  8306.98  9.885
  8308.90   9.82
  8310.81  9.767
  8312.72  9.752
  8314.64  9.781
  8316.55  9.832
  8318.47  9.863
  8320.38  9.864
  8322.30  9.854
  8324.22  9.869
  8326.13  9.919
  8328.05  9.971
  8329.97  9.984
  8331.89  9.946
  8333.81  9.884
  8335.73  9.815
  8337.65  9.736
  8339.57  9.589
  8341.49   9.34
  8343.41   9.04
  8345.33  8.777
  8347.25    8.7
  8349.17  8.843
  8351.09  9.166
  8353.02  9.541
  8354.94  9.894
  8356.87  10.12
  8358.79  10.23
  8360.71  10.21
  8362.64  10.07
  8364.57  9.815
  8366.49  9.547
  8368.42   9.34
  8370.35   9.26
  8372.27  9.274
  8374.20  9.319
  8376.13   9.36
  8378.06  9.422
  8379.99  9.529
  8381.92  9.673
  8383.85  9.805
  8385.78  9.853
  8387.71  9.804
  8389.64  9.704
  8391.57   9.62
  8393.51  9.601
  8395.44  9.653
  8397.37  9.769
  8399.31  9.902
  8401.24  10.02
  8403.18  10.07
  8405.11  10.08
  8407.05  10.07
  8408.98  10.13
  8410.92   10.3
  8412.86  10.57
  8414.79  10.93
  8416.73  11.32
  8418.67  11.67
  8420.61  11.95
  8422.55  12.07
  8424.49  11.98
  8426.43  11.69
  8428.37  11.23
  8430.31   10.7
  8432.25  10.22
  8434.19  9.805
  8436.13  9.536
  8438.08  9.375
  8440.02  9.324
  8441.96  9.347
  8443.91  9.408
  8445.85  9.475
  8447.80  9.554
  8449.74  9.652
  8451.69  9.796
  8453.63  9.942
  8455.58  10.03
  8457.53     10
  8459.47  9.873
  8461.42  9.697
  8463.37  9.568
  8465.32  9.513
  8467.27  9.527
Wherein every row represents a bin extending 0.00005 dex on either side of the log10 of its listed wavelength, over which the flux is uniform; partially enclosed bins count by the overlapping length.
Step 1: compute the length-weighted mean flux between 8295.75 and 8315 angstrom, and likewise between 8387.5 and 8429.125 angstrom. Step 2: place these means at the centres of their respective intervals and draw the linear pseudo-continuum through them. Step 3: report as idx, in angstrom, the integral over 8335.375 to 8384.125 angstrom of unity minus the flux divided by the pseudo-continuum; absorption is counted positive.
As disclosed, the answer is 3.5 angstrom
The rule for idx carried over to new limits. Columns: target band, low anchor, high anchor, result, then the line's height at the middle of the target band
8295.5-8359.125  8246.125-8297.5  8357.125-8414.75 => 2.2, 10.1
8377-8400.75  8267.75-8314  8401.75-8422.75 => 2.1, 10.6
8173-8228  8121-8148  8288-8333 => -0.8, 10.4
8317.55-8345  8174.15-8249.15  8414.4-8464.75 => 1.8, 10.4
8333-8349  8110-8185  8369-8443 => 1.5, 10.3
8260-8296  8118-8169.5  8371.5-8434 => 0.6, 10.5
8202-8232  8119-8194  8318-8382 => -0.2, 10.4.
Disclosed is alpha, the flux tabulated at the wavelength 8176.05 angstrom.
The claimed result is 11.08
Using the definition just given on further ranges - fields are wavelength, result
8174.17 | 11.07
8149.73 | 10.43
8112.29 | 10.75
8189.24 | 10.87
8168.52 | 10.71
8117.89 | 10.88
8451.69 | 9.796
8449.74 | 9.652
